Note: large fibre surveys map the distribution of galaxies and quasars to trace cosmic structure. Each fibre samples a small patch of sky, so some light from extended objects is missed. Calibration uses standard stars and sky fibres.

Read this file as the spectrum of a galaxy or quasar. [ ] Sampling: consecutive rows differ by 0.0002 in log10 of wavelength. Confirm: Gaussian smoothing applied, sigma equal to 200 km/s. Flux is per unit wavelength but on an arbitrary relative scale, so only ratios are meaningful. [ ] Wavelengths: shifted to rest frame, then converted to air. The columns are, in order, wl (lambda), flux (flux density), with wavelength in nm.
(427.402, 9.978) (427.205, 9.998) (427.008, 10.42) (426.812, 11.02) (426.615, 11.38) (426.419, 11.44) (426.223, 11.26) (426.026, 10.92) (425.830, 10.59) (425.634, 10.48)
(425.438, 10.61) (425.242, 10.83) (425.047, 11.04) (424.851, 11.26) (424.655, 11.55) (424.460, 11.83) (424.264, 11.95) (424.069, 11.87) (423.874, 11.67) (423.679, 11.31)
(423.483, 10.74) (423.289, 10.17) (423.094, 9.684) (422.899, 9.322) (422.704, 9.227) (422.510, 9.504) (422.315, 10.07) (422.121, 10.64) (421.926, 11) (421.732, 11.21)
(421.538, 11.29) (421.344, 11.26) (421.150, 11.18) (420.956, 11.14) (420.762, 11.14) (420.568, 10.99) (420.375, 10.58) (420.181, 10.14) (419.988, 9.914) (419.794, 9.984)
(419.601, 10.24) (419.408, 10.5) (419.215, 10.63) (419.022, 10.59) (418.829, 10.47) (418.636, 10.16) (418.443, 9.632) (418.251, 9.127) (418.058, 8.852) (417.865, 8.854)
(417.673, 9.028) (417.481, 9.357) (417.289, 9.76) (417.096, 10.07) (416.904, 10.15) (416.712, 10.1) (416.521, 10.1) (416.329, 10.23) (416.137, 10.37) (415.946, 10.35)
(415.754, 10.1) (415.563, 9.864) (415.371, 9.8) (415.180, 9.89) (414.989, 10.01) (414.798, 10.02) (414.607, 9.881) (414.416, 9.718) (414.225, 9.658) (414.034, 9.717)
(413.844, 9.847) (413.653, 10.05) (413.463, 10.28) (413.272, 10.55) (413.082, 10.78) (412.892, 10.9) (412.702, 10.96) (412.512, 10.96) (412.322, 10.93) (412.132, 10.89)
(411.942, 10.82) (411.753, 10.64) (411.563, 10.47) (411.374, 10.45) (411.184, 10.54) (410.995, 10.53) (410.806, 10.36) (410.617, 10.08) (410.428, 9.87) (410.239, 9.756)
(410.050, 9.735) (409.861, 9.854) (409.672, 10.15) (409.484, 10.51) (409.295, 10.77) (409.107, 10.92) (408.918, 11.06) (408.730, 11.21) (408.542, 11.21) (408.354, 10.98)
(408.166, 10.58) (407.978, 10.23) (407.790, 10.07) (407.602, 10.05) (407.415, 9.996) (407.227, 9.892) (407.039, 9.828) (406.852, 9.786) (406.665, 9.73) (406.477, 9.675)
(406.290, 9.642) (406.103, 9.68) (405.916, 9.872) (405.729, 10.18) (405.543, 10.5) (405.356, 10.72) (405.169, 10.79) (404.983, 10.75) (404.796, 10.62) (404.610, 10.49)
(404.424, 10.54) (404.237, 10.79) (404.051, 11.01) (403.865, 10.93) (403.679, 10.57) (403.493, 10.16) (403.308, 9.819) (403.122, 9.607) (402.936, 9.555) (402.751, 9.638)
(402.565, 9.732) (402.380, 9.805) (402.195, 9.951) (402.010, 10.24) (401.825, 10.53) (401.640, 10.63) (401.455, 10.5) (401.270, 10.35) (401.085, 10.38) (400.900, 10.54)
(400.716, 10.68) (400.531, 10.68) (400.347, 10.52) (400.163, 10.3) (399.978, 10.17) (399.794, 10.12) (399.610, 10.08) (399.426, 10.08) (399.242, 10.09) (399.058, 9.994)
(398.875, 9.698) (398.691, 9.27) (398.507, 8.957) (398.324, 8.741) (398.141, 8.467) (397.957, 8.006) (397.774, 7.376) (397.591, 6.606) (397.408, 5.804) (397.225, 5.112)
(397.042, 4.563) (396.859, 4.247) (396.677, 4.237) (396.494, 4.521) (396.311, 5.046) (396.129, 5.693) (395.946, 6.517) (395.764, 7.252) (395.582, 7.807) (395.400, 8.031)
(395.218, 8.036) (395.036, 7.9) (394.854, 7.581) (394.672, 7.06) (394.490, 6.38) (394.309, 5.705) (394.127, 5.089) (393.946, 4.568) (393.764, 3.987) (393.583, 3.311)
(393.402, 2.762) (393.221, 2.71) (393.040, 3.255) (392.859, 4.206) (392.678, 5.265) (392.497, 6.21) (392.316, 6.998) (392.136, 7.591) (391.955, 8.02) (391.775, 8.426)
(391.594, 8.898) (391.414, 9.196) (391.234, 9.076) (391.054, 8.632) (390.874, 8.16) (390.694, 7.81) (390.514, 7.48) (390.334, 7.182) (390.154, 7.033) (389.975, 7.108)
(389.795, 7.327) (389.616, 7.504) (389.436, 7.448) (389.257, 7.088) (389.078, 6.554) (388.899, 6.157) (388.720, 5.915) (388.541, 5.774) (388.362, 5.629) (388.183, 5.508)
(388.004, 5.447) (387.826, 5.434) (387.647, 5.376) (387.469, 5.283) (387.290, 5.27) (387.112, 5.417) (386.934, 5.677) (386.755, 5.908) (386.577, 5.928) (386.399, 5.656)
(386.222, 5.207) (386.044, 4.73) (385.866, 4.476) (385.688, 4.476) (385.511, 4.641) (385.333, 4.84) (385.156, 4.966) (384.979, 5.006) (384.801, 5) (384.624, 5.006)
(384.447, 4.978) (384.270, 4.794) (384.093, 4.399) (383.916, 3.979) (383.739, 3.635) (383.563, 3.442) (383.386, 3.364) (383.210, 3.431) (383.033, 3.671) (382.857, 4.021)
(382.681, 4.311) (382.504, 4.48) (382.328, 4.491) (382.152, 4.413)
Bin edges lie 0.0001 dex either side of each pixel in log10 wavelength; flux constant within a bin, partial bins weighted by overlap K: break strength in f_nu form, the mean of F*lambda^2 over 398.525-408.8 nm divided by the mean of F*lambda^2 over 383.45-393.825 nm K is 1.90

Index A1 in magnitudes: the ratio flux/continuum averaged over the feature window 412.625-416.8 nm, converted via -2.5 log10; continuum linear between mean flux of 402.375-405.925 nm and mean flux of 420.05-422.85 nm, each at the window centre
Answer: 0.04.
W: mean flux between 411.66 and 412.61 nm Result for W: 10.9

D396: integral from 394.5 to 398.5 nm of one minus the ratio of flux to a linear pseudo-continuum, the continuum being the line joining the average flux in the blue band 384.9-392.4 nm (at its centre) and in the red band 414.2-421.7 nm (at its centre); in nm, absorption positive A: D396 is 0.42 nm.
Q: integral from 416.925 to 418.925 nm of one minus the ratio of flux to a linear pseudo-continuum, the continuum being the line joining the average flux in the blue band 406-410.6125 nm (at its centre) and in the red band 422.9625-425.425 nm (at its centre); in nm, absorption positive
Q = 0.22 nm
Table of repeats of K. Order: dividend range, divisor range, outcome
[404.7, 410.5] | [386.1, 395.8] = 1.75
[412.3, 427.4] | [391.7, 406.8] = 1.38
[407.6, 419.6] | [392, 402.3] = 1.47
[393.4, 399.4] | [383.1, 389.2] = 1.40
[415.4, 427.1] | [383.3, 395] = 2.11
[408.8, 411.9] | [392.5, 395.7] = 2.02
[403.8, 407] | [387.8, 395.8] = 1.69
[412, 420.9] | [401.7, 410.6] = 1.04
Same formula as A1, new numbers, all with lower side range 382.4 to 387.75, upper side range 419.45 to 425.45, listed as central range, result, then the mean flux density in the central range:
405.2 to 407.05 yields -0.23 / 10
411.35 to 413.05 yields -0.19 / 10.8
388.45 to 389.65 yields -0.22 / 6.59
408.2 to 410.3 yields -0.22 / 10.6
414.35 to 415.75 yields -0.04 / 9.9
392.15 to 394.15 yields 0.31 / 4.49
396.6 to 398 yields 0.18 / 5.69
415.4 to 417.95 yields -0.01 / 9.87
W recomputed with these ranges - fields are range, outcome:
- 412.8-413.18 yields 10.9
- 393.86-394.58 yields 5.45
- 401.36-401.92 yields 10.5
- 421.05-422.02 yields 11.2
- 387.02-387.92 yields 5.36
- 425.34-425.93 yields 10.6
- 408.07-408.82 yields 11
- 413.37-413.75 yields 10.2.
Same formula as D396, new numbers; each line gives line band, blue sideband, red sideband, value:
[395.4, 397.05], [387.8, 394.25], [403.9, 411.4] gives 0.40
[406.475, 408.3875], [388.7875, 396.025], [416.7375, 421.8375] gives -0.31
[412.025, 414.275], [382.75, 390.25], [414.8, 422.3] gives -0.26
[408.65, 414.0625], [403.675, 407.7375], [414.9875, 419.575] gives -0.20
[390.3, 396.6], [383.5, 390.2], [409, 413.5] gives 0.30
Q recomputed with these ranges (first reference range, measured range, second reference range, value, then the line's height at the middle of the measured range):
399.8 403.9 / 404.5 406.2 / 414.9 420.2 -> -0.040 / 10.2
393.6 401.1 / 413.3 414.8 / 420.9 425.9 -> -0.037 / 9.68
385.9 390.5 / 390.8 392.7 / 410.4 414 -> -0.350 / 6.73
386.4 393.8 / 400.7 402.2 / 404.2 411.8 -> -0.269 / 8.85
